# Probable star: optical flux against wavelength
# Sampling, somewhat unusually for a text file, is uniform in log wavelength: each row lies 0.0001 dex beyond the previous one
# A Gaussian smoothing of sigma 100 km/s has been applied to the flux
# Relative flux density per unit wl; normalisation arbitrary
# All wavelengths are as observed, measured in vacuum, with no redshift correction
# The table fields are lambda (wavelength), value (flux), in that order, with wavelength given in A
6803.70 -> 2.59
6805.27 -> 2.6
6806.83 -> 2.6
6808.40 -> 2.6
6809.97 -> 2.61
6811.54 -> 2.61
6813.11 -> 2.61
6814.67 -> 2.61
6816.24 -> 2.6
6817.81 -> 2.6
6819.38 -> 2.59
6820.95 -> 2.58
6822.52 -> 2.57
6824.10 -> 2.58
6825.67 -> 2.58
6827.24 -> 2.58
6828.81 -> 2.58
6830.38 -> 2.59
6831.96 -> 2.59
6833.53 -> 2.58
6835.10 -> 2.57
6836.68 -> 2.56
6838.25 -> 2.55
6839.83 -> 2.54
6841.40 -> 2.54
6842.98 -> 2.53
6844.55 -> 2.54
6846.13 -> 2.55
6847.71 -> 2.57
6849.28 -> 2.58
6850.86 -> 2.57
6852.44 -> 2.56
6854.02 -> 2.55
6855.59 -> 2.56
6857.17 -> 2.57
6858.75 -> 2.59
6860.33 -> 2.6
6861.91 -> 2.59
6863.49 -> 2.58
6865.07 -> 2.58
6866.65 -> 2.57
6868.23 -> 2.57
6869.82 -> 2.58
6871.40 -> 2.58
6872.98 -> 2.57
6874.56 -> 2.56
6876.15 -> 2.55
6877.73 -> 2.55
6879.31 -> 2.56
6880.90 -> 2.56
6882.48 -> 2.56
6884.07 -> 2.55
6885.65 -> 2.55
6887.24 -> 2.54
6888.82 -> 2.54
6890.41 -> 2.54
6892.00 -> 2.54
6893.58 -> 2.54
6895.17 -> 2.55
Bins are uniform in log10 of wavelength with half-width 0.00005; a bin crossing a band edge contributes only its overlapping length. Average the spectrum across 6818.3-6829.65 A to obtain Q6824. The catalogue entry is 2.58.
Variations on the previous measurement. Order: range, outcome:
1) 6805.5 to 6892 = 2.57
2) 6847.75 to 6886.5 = 2.57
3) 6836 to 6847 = 2.54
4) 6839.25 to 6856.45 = 2.55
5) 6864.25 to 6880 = 2.57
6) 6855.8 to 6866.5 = 2.58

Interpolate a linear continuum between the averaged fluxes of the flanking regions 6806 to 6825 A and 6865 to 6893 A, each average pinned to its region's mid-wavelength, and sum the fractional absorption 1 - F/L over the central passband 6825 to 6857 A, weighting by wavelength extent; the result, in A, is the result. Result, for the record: 0.2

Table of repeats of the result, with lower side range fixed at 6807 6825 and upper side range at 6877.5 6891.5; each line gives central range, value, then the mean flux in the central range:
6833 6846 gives 0.1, 2.55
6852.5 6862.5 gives 0.0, 2.58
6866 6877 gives 0.0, 2.57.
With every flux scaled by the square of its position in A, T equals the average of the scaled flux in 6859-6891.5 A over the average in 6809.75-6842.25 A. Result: 1.01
